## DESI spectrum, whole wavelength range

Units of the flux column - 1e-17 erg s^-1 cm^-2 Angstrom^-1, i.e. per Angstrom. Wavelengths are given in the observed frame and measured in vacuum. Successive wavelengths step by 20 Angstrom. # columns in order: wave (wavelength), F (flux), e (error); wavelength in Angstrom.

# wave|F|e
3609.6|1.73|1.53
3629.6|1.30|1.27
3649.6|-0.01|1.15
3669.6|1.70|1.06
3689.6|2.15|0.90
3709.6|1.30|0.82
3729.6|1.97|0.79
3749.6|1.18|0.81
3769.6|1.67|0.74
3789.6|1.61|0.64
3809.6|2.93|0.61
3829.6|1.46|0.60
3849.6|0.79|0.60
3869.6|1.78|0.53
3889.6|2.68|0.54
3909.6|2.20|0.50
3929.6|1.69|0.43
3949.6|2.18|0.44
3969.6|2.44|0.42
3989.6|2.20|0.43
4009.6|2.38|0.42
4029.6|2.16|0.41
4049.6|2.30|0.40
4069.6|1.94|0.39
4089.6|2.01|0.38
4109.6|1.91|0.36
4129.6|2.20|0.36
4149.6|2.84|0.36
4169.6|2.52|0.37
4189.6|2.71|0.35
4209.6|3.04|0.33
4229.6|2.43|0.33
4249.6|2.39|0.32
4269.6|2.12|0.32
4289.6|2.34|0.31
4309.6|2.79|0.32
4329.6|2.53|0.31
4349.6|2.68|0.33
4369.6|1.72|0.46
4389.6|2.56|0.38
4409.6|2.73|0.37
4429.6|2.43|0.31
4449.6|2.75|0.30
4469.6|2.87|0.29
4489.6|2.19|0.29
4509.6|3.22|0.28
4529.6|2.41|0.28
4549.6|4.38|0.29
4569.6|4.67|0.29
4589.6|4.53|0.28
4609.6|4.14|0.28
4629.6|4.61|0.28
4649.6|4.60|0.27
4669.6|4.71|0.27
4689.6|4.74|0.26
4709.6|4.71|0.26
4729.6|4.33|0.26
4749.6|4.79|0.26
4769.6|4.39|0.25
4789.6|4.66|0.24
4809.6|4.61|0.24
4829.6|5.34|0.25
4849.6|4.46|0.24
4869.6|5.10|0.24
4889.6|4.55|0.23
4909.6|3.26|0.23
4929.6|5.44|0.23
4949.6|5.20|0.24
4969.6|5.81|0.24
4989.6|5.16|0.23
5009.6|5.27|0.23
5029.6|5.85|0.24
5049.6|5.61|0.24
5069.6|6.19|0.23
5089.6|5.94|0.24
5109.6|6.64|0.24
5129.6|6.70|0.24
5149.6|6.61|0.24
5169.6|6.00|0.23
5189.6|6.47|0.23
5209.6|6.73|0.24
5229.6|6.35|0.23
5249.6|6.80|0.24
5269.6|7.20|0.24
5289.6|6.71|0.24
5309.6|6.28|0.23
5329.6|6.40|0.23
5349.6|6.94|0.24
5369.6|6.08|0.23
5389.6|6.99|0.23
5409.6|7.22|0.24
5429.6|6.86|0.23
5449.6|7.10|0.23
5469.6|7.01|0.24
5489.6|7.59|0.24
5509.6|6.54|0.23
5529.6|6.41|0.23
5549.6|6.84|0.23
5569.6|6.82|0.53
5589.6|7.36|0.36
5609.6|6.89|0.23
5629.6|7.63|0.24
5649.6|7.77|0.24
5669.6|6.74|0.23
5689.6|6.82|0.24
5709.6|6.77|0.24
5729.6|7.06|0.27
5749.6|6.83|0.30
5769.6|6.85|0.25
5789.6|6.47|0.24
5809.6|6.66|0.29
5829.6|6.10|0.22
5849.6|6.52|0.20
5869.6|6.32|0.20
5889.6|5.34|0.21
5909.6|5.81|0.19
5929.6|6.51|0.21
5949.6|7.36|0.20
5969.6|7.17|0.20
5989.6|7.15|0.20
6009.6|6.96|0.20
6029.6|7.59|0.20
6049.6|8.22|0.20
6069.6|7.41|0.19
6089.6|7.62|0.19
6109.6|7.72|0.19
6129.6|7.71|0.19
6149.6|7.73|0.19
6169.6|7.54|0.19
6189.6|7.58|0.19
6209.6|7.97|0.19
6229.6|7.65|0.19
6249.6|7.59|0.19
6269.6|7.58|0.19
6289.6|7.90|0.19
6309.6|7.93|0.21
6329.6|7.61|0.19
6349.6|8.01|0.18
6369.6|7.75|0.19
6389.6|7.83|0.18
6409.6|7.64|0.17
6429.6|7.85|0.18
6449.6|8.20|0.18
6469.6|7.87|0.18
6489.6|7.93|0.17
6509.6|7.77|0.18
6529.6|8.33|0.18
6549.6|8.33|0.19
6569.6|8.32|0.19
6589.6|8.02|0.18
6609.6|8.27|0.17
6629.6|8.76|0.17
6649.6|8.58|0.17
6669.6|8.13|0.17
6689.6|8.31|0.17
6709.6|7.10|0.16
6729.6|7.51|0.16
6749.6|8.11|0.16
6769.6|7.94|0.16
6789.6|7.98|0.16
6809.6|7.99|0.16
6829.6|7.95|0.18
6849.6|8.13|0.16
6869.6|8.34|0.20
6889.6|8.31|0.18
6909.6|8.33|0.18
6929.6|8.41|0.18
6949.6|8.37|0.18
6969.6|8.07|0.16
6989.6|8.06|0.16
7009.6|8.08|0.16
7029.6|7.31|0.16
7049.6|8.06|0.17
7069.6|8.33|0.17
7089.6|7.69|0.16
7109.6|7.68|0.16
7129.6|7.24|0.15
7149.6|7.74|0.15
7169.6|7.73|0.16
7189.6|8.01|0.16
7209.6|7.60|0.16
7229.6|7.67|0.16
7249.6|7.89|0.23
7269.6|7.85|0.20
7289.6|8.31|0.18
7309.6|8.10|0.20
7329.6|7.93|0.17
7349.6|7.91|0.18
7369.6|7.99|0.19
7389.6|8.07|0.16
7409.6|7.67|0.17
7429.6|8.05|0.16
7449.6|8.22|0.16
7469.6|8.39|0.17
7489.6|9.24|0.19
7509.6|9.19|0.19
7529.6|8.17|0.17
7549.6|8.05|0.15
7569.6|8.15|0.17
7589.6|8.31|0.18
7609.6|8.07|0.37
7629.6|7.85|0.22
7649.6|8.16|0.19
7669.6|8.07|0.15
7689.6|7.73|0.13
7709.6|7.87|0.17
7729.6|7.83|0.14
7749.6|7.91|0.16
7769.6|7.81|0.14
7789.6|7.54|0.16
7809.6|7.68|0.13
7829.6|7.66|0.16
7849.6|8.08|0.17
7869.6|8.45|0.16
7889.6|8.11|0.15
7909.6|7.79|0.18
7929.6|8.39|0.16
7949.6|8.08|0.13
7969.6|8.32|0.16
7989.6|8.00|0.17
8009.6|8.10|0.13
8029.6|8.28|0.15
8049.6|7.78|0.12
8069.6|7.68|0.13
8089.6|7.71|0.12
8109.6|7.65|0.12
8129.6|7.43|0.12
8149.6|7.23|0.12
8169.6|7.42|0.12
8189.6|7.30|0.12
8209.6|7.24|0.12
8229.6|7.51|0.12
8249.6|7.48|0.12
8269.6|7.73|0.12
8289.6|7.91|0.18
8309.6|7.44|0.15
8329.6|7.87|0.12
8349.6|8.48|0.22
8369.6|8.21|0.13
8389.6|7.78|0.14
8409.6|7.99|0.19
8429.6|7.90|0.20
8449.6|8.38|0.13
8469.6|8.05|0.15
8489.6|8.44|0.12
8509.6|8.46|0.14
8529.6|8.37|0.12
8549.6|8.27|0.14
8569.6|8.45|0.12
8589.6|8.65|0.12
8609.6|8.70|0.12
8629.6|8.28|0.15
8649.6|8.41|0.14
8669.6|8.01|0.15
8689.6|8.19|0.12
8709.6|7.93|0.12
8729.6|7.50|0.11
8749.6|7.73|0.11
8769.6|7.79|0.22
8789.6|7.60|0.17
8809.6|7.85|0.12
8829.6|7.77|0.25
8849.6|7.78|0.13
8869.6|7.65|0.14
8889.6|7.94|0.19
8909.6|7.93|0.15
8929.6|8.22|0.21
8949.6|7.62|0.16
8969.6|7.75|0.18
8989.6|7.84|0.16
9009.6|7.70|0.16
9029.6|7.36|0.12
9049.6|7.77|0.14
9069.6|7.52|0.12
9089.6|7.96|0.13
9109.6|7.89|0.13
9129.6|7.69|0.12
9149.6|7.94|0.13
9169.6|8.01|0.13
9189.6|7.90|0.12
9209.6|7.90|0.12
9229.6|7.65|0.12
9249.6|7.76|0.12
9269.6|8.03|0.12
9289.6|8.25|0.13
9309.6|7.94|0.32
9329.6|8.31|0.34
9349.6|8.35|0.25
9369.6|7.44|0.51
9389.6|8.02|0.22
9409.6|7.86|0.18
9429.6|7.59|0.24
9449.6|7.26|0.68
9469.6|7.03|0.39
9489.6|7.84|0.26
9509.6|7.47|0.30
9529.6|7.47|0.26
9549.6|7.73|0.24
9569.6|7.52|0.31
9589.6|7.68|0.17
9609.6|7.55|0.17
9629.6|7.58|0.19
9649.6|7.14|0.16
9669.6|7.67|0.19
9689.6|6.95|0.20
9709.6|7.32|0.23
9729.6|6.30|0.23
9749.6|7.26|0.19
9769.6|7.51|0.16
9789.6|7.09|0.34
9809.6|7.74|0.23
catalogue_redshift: 0.14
